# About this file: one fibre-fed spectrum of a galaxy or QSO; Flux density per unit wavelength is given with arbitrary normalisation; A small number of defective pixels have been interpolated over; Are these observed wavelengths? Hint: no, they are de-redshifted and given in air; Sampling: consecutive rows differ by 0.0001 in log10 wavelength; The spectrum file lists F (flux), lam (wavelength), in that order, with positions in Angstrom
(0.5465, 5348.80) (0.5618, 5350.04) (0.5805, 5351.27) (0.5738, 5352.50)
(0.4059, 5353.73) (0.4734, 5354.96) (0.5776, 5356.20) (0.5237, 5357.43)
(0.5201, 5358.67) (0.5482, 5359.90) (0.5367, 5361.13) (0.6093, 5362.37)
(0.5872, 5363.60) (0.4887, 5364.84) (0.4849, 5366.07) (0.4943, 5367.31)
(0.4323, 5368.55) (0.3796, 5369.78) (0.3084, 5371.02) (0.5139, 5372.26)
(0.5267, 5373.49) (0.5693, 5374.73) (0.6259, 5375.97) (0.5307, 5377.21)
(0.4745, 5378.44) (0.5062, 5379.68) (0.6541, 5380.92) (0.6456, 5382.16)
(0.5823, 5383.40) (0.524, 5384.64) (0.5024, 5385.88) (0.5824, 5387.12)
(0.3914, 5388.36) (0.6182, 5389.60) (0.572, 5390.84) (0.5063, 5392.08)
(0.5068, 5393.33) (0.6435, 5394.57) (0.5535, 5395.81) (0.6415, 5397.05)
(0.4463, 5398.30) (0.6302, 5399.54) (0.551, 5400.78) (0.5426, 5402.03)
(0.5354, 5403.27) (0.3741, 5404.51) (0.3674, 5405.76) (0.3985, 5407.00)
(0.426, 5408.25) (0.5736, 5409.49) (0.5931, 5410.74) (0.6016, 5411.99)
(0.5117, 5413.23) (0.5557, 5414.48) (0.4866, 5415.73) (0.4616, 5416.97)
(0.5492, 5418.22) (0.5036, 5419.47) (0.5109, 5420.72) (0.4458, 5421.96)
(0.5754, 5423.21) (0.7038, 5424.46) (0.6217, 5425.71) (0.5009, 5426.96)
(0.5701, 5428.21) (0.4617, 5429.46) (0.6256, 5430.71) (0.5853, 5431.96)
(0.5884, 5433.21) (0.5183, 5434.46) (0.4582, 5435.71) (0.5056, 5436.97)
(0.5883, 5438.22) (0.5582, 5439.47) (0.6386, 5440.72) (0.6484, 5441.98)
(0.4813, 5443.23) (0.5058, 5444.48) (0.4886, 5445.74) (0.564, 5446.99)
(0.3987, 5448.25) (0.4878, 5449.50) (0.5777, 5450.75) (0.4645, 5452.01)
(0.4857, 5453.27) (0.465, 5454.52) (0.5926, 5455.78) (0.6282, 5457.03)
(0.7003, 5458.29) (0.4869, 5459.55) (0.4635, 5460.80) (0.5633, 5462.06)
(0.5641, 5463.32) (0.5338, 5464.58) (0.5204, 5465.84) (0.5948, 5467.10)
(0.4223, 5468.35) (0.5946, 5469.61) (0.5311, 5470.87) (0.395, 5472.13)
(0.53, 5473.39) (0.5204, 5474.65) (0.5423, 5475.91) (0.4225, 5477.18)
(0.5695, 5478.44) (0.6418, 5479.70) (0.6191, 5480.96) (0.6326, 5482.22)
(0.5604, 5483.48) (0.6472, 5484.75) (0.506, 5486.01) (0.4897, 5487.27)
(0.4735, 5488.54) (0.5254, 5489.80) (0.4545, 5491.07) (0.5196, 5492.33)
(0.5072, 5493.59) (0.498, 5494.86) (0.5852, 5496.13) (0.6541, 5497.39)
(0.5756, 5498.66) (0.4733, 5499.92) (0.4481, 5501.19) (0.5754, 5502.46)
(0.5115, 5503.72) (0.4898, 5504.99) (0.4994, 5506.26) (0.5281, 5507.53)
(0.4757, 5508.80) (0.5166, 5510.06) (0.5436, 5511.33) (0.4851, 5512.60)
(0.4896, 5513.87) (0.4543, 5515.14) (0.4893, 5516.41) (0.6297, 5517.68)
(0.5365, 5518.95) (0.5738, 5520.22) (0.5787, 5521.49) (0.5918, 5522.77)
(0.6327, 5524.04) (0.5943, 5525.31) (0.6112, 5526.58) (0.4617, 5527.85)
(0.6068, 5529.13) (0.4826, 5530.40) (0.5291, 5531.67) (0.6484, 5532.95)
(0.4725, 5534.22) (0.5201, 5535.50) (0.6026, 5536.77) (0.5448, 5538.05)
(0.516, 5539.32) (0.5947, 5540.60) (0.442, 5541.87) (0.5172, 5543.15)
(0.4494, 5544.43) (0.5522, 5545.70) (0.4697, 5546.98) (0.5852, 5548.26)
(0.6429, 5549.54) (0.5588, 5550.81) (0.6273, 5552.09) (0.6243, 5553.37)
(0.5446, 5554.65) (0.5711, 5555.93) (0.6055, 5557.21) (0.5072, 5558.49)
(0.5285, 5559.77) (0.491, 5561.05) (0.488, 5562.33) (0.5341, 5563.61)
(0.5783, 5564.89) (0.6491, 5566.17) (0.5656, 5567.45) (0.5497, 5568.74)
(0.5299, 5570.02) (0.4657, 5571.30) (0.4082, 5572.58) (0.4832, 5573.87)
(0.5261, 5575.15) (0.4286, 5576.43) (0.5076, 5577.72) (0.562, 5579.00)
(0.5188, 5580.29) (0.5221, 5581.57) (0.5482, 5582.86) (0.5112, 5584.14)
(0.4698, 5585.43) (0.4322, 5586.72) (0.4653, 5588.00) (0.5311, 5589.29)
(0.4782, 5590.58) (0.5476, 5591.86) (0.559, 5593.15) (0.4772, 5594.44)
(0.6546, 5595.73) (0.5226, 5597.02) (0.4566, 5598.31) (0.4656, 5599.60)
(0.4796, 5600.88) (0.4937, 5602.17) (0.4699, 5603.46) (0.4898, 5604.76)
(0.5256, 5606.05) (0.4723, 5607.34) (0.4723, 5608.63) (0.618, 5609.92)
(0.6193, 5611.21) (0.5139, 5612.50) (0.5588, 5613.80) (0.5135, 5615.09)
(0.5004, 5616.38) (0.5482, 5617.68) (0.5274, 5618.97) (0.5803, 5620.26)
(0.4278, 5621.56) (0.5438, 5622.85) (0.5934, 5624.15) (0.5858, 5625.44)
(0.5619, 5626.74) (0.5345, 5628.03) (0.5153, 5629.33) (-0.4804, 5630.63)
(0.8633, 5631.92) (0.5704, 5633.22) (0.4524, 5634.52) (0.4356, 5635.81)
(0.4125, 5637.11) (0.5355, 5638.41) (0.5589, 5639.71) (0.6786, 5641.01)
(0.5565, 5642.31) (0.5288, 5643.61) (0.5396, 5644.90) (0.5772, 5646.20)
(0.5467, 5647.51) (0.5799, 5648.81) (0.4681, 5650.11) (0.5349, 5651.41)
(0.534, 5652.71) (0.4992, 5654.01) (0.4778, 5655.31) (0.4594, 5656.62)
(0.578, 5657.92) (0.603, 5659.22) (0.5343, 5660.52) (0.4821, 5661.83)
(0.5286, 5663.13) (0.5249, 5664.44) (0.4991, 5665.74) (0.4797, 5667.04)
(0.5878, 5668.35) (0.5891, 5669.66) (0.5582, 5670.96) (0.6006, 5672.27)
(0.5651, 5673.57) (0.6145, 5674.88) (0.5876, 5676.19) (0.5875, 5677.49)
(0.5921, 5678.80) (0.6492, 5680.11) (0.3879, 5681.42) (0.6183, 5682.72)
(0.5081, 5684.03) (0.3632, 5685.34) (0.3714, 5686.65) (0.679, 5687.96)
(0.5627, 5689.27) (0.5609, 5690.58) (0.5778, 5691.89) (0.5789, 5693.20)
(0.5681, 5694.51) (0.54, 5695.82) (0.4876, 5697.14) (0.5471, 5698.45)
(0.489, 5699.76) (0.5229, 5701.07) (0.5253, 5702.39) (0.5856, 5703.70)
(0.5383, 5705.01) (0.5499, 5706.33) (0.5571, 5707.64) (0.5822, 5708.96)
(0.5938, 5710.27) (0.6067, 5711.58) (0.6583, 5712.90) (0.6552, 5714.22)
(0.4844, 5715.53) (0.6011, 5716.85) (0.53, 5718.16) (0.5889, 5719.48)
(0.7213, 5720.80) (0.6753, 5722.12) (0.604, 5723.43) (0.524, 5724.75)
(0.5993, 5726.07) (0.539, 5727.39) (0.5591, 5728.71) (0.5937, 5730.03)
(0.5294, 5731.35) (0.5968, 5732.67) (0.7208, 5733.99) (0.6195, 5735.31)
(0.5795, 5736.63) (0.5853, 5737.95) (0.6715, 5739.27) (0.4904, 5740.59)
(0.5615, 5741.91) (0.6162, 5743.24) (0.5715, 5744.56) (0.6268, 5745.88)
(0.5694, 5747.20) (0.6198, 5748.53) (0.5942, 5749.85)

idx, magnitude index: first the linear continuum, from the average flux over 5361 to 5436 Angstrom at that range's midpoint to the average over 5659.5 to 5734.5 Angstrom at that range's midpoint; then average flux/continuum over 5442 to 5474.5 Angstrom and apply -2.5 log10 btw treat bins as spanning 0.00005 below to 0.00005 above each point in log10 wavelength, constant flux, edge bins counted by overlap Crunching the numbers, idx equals 0.02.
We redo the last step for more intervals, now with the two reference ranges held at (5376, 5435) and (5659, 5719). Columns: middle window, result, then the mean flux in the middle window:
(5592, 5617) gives 0.06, 0.52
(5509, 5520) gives 0.05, 0.519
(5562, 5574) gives 0.04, 0.528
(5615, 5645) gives 0.10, 0.503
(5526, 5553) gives 0.00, 0.545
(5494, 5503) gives 0.00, 0.542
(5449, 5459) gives -0.02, 0.55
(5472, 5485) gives -0.03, 0.556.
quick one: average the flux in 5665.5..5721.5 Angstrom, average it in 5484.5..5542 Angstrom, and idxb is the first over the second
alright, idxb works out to 1.05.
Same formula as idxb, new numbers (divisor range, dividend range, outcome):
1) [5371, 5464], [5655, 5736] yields 1.05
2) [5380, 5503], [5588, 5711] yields 0.98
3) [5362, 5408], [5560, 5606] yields 0.98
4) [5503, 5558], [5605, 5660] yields 0.95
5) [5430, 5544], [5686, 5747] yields 1.07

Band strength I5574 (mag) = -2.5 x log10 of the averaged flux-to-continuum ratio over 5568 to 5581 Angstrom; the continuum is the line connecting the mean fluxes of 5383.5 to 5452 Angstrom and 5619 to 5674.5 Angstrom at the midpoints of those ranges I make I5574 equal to 0.05 mag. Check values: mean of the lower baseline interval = 0.532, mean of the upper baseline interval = 0.52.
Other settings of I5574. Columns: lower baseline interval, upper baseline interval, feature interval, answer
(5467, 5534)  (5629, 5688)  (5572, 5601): 0.050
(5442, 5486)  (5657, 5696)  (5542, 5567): -0.020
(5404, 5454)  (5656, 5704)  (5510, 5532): -0.030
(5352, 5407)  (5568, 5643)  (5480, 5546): -0.051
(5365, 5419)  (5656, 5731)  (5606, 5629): 0.020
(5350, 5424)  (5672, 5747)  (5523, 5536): -0.025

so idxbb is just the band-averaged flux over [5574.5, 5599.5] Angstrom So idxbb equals 0.51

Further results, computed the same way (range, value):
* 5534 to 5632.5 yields 0.518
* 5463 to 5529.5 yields 0.536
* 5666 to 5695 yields 0.553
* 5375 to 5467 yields 0.538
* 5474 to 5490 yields 0.551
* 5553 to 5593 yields 0.521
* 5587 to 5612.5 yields 0.515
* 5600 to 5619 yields 0.519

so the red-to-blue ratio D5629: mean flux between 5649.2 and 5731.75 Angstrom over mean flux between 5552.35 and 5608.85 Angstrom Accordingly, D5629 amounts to 1.1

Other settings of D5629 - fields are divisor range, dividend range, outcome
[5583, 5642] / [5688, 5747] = 1.15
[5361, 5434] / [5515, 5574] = 1.03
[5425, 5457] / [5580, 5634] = 0.94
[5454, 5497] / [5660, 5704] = 1.01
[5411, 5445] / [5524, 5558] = 1.01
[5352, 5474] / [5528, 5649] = 0.99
